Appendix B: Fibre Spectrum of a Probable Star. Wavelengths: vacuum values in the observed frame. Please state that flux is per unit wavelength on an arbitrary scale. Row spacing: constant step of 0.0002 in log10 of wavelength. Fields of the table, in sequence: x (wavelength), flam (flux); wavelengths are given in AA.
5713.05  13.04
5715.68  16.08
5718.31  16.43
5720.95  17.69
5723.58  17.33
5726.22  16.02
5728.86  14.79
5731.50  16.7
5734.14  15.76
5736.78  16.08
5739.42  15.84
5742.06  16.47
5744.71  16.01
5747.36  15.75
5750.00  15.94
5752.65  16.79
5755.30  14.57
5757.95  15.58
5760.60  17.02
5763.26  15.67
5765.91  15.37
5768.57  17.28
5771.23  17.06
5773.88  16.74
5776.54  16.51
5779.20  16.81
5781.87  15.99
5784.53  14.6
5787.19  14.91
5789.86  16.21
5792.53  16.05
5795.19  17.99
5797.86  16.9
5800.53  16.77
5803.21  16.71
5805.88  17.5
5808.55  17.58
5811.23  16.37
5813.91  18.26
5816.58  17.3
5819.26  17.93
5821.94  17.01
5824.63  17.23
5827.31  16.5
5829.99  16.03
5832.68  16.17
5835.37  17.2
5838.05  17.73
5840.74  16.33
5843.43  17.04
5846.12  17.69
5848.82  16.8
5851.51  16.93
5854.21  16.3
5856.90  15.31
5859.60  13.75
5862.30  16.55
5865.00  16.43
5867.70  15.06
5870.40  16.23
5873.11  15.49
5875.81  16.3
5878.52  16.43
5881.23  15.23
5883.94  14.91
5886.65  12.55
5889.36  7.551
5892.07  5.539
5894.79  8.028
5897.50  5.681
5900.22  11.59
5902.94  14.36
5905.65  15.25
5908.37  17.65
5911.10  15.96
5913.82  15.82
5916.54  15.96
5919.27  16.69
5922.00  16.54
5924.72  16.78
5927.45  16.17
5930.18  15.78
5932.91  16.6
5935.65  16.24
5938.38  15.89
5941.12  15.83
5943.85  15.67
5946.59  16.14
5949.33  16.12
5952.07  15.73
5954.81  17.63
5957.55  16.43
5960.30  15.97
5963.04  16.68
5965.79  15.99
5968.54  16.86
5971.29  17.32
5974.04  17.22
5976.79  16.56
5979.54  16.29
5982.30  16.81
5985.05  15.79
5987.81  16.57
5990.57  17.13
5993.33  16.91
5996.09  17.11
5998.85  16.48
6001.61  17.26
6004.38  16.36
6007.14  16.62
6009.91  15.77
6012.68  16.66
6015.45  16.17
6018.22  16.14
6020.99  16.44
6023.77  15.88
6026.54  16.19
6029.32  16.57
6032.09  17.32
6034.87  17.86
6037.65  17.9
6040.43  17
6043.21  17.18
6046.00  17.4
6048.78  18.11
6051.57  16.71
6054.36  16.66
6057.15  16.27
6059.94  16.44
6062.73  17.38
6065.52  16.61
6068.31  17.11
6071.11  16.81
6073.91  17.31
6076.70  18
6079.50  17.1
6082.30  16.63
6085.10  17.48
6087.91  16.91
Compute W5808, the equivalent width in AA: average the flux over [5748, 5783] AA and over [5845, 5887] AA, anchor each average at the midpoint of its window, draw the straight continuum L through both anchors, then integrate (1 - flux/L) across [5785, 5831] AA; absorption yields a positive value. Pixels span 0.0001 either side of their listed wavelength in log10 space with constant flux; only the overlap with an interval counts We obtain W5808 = -2.29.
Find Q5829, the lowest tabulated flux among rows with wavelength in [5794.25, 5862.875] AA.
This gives 13.75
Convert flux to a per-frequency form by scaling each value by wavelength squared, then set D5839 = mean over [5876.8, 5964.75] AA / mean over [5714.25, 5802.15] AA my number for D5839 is 1.0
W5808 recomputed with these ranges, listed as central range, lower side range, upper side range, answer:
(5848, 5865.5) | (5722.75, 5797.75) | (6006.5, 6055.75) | 0.44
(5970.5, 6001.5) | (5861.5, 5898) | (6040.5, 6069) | -2.60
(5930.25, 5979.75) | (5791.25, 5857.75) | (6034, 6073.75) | 1.89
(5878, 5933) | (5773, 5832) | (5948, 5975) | 9.48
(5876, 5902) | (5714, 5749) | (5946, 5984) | 8.39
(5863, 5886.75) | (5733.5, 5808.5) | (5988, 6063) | 1.30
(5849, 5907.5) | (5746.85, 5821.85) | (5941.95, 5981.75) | 9.97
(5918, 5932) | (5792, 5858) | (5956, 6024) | 0.26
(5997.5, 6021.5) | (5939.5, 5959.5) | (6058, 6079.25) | 0.31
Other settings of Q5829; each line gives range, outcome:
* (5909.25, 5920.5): 15.82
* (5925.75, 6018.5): 15.67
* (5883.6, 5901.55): 5.539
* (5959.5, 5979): 15.97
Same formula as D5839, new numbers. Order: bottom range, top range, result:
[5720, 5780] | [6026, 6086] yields 1.17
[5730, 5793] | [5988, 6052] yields 1.14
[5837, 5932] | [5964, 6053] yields 1.18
